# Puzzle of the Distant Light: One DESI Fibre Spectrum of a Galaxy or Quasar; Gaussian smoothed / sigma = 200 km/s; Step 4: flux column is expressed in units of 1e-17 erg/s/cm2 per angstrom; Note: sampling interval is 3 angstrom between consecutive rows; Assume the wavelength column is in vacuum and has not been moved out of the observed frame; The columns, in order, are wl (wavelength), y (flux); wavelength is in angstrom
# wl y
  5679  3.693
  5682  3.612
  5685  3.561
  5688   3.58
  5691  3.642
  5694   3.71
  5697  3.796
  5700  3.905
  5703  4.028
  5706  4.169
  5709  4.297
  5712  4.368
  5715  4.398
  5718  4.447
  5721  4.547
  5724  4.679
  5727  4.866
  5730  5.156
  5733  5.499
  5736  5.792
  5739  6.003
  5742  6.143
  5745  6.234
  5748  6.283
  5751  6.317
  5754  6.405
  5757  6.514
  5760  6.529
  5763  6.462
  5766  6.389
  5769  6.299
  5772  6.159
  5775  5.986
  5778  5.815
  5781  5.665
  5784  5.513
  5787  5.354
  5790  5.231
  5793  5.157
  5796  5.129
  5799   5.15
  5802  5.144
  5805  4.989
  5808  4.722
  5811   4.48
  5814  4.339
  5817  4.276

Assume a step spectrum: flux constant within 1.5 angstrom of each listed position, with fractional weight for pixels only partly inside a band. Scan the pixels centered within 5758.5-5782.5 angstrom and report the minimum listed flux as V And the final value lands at 5.665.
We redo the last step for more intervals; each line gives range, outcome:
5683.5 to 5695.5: 3.561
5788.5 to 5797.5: 5.129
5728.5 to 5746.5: 5.156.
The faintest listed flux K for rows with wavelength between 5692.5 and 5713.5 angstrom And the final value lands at 3.71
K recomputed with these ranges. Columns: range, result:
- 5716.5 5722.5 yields 4.447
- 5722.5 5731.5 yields 4.679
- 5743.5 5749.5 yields 6.234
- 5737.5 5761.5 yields 6.003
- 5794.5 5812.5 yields 4.48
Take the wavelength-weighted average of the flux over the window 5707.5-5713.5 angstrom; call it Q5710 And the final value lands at 4.33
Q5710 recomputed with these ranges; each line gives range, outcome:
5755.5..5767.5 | 6.47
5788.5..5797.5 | 5.17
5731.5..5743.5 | 5.86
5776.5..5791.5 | 5.52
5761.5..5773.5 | 6.33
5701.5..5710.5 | 4.16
